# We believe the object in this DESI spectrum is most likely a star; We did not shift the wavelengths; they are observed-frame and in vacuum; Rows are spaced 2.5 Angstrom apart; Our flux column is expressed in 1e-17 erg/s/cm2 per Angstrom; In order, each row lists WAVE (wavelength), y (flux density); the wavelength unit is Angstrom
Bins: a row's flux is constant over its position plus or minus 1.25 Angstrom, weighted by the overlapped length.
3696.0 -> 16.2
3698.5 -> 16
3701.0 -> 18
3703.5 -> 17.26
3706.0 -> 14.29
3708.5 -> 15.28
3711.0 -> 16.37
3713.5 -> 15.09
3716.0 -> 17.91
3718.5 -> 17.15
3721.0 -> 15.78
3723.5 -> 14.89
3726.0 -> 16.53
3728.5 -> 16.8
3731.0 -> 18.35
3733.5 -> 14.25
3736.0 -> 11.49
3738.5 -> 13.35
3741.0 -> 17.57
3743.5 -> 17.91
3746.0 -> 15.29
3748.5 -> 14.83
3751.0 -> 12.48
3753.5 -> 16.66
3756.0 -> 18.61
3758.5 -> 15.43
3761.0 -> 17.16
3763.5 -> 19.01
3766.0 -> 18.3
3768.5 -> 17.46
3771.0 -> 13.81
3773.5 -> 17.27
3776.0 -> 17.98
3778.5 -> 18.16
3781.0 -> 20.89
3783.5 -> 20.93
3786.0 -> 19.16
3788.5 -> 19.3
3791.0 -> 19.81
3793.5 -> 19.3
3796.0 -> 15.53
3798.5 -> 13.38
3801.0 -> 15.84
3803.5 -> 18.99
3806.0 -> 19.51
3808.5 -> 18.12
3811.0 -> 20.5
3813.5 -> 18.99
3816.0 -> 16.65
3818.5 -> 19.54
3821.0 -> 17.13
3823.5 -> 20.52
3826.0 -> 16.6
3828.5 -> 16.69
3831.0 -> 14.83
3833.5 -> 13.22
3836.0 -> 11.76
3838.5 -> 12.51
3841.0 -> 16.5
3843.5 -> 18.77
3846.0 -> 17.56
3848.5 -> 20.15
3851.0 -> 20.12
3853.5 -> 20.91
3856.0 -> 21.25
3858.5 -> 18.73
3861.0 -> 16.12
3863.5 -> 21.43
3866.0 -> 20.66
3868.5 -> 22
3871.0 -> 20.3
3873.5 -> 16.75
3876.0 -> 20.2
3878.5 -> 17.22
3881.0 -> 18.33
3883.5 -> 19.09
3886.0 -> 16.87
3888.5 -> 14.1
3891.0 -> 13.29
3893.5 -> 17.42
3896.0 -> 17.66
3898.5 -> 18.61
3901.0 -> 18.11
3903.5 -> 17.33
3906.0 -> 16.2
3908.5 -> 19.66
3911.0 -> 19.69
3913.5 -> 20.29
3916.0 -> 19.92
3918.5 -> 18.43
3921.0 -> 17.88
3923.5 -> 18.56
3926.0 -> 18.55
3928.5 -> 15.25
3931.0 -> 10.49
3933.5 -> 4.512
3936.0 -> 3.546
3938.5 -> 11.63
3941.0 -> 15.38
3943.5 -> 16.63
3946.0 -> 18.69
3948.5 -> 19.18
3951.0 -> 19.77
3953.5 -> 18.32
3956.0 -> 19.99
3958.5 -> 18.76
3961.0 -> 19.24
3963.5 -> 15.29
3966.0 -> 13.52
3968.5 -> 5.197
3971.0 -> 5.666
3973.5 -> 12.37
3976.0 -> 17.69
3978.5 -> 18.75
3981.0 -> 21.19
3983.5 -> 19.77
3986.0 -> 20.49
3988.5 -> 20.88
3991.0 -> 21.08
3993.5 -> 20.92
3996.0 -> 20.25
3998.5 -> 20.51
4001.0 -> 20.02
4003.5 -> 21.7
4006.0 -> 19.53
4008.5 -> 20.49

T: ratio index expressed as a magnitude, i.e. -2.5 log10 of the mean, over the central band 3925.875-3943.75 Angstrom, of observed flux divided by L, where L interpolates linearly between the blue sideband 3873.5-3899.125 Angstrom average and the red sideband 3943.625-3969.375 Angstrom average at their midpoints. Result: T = 0.44 mag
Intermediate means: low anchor 17.2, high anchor 17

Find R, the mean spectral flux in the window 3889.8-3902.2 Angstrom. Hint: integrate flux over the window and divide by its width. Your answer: 17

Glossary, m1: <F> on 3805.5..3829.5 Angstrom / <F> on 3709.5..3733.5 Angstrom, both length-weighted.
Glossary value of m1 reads 1.12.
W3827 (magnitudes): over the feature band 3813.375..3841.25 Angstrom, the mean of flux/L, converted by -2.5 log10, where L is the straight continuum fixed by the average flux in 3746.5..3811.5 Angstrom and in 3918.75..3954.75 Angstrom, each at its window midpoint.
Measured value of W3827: 0.044 mag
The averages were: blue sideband 17.6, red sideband 15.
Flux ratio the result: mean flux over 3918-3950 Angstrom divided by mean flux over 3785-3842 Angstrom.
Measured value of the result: 0.84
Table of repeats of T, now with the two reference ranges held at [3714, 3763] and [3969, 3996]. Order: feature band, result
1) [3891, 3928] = -0.066 mag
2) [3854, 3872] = -0.194 mag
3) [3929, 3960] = 0.176 mag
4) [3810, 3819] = -0.145 mag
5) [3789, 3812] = -0.097 mag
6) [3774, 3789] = -0.187 mag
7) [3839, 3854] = -0.116 mag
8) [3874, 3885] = -0.099 mag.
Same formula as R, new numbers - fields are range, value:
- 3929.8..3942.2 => 9.08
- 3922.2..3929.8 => 17.4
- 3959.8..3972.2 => 11.8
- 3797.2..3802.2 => 14.6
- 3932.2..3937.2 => 4.1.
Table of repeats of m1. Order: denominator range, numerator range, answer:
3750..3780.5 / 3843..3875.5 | 1.15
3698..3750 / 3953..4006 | 1.11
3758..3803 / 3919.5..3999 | 0.91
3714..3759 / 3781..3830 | 1.15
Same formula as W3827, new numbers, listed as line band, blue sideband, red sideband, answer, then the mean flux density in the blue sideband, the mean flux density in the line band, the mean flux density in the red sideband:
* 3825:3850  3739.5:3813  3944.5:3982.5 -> 0.08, 17.6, 15.9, 16.3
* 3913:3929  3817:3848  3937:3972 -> -0.17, 16.4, 18.5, 15.5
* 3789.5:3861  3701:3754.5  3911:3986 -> -0.12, 15.7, 17.6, 15.8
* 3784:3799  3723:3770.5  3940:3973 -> -0.13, 16.1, 18.1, 15.7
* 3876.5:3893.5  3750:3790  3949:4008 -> 0.07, 17.7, 16.7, 17.9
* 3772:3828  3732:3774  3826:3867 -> -0.10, 15.9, 18.3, 17.5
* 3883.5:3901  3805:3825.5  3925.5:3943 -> -0.20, 18.8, 16.6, 11.3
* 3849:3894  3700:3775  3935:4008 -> -0.12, 16.2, 18.6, 17.2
